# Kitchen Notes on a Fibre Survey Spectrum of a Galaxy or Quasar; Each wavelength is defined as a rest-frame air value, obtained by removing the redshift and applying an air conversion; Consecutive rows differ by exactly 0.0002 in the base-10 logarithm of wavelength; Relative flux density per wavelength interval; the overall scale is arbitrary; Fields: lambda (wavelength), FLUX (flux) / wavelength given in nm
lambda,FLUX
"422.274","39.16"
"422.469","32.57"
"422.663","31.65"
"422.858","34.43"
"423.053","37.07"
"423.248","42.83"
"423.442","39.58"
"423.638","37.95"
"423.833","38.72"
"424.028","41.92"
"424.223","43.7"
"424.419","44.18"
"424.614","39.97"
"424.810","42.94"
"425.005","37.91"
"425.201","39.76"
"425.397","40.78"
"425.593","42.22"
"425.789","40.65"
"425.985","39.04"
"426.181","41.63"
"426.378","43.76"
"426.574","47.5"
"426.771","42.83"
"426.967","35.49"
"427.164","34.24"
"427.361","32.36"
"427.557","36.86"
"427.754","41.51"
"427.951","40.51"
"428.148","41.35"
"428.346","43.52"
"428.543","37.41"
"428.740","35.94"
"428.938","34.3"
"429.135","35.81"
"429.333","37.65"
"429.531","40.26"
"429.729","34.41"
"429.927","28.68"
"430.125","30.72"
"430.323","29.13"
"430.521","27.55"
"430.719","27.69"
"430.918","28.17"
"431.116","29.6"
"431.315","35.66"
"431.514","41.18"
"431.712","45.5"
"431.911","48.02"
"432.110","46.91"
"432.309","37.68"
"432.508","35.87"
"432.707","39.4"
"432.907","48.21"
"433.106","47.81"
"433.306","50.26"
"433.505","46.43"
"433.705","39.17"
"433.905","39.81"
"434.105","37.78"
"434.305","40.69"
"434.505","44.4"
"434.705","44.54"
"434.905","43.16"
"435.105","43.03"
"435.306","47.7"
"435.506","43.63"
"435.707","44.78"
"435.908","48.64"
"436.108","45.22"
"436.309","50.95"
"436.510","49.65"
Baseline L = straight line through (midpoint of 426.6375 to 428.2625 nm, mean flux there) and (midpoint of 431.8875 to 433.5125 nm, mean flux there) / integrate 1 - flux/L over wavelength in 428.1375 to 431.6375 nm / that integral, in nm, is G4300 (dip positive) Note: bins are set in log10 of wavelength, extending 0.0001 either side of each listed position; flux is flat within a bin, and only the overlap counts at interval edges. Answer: 0.57 nm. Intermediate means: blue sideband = 38.4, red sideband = 44.2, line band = 34.3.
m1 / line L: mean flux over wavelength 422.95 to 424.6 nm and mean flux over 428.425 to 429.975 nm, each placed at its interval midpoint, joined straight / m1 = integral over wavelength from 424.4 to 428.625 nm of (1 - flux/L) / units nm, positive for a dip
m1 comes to -0.22 nm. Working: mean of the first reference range 40.7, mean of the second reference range 35.9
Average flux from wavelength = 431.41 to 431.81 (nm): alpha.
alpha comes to 43.3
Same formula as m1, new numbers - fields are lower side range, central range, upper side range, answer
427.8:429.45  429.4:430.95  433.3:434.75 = 0.33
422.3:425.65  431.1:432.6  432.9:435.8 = 0.08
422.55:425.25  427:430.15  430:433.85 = 0.18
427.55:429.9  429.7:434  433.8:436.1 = 0.29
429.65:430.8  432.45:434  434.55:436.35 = -0.19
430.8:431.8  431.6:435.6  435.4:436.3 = -0.26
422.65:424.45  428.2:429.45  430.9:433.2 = 0.08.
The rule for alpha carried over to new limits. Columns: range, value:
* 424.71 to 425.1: 40.5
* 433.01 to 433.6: 48.2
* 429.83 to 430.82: 28.8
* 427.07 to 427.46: 33.4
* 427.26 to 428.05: 37.8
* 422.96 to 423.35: 40.1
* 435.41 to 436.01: 45.7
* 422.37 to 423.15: 33.9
